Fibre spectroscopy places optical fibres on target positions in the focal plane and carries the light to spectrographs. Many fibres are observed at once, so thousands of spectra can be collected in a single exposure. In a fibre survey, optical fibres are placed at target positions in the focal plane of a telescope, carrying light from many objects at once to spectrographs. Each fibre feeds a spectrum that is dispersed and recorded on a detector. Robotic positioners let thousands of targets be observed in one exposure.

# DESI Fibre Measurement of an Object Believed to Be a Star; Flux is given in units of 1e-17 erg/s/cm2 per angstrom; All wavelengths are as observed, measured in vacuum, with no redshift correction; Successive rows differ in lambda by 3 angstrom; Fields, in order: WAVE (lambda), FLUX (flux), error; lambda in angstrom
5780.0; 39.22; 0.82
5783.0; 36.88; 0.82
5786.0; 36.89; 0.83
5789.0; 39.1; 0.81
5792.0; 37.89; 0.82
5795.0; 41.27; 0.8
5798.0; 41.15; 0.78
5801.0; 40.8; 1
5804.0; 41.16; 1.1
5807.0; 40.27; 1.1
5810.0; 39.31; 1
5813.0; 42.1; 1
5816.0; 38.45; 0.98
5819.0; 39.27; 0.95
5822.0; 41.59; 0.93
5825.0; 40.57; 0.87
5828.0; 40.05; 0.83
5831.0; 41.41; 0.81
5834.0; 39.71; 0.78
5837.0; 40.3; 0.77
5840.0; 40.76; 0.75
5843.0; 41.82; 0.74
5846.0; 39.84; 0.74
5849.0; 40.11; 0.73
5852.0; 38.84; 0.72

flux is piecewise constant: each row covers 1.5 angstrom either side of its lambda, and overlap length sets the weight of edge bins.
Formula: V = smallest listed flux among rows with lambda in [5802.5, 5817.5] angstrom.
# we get 38.45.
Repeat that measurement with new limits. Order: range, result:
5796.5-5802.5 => 40.8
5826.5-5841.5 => 39.71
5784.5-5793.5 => 36.89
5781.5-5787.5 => 36.88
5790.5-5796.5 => 37.89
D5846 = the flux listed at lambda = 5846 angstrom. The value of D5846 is 39.84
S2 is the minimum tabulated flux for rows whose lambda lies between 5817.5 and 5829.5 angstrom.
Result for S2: 39.27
